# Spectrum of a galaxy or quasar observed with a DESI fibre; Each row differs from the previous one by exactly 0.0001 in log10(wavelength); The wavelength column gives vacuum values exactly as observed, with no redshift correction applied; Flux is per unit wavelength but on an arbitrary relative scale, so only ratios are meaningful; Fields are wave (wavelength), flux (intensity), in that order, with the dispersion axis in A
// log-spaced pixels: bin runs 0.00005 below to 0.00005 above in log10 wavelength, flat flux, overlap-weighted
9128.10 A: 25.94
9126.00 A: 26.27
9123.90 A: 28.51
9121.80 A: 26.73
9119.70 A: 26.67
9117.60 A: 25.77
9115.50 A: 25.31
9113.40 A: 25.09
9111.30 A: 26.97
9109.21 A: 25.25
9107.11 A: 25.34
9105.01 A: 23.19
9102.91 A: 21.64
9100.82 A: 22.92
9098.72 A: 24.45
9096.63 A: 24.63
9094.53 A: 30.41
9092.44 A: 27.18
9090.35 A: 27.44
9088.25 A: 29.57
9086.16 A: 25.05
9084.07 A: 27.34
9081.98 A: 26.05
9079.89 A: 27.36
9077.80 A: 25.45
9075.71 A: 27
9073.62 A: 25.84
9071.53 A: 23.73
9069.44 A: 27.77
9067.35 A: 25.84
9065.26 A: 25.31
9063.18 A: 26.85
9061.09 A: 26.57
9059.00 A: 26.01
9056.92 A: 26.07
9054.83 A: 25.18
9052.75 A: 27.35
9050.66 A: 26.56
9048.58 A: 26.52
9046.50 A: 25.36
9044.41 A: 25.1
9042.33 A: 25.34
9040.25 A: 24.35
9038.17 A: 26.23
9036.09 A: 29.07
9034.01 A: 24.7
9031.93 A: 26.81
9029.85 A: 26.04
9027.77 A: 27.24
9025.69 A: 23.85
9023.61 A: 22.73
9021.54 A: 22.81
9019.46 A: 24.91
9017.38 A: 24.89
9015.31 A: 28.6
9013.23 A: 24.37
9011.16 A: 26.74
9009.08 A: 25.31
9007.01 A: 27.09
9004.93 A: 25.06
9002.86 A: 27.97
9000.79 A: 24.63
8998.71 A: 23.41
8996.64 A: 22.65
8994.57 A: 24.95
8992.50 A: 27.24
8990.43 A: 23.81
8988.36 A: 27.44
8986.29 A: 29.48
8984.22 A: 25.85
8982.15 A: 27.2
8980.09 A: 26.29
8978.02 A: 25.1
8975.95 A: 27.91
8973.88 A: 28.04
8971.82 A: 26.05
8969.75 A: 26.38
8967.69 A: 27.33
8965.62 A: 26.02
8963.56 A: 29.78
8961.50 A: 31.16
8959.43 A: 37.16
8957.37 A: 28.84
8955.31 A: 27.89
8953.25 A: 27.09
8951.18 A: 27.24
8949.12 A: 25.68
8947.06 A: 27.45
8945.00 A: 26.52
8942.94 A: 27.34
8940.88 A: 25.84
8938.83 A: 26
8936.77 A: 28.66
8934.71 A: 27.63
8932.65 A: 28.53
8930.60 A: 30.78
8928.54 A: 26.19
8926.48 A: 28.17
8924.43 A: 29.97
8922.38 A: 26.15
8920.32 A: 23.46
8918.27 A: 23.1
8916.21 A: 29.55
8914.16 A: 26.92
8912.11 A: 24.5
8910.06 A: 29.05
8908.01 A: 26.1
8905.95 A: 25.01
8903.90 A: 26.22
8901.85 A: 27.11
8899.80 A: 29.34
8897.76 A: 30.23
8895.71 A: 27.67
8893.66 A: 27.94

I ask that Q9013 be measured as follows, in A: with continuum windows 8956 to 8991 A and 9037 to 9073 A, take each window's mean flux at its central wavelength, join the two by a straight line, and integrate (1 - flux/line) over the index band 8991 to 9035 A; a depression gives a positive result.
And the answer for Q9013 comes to 2.7 A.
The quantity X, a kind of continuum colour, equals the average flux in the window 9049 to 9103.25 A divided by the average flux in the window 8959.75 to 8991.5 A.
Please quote 0.96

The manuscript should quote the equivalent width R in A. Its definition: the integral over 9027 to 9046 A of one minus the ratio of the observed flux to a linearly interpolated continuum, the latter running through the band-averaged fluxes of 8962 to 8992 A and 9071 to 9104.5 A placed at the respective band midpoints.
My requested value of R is 0.3 A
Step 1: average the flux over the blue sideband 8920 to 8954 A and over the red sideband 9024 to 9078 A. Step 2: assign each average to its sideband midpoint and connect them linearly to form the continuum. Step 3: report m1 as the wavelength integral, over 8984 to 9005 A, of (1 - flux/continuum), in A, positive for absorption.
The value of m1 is 0.7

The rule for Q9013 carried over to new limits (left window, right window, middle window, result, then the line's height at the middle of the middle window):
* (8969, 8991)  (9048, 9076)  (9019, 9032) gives 0.8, 26.4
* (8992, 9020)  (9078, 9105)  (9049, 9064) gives -0.3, 25.8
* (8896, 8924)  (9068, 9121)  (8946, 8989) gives -2.2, 26.5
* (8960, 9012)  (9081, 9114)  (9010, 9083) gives 0.9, 26.2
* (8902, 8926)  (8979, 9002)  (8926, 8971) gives -3.4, 26.1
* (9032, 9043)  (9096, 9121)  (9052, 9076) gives -0.5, 25.6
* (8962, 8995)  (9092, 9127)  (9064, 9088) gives -0.2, 26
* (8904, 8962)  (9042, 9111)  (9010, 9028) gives 1.0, 26.6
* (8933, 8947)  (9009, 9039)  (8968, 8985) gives -0.1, 26.5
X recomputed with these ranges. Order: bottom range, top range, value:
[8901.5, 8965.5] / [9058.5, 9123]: 0.94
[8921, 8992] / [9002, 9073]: 0.93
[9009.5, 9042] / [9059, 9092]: 1.04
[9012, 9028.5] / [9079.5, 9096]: 1.10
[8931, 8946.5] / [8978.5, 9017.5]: 0.95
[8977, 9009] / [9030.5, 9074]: 1.01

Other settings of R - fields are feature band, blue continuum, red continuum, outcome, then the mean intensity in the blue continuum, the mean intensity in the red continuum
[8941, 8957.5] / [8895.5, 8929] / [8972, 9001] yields -0.4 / 27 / 26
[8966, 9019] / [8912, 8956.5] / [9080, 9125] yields 1.2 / 27.1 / 26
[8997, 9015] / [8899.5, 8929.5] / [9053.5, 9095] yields 0.7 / 26.7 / 26.6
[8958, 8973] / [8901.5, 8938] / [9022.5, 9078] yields -1.4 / 27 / 25.9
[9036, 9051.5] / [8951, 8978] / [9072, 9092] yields 0.8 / 28.4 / 26.7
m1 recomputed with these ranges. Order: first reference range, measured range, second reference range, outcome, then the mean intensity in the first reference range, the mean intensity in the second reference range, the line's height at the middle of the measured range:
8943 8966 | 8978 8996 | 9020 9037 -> 0.6 A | 28.6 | 25.4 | 27.2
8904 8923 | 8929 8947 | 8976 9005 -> -1.1 A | 26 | 25.9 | 25.9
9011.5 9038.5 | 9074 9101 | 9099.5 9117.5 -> -2.0 A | 25.6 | 24.5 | 24.8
